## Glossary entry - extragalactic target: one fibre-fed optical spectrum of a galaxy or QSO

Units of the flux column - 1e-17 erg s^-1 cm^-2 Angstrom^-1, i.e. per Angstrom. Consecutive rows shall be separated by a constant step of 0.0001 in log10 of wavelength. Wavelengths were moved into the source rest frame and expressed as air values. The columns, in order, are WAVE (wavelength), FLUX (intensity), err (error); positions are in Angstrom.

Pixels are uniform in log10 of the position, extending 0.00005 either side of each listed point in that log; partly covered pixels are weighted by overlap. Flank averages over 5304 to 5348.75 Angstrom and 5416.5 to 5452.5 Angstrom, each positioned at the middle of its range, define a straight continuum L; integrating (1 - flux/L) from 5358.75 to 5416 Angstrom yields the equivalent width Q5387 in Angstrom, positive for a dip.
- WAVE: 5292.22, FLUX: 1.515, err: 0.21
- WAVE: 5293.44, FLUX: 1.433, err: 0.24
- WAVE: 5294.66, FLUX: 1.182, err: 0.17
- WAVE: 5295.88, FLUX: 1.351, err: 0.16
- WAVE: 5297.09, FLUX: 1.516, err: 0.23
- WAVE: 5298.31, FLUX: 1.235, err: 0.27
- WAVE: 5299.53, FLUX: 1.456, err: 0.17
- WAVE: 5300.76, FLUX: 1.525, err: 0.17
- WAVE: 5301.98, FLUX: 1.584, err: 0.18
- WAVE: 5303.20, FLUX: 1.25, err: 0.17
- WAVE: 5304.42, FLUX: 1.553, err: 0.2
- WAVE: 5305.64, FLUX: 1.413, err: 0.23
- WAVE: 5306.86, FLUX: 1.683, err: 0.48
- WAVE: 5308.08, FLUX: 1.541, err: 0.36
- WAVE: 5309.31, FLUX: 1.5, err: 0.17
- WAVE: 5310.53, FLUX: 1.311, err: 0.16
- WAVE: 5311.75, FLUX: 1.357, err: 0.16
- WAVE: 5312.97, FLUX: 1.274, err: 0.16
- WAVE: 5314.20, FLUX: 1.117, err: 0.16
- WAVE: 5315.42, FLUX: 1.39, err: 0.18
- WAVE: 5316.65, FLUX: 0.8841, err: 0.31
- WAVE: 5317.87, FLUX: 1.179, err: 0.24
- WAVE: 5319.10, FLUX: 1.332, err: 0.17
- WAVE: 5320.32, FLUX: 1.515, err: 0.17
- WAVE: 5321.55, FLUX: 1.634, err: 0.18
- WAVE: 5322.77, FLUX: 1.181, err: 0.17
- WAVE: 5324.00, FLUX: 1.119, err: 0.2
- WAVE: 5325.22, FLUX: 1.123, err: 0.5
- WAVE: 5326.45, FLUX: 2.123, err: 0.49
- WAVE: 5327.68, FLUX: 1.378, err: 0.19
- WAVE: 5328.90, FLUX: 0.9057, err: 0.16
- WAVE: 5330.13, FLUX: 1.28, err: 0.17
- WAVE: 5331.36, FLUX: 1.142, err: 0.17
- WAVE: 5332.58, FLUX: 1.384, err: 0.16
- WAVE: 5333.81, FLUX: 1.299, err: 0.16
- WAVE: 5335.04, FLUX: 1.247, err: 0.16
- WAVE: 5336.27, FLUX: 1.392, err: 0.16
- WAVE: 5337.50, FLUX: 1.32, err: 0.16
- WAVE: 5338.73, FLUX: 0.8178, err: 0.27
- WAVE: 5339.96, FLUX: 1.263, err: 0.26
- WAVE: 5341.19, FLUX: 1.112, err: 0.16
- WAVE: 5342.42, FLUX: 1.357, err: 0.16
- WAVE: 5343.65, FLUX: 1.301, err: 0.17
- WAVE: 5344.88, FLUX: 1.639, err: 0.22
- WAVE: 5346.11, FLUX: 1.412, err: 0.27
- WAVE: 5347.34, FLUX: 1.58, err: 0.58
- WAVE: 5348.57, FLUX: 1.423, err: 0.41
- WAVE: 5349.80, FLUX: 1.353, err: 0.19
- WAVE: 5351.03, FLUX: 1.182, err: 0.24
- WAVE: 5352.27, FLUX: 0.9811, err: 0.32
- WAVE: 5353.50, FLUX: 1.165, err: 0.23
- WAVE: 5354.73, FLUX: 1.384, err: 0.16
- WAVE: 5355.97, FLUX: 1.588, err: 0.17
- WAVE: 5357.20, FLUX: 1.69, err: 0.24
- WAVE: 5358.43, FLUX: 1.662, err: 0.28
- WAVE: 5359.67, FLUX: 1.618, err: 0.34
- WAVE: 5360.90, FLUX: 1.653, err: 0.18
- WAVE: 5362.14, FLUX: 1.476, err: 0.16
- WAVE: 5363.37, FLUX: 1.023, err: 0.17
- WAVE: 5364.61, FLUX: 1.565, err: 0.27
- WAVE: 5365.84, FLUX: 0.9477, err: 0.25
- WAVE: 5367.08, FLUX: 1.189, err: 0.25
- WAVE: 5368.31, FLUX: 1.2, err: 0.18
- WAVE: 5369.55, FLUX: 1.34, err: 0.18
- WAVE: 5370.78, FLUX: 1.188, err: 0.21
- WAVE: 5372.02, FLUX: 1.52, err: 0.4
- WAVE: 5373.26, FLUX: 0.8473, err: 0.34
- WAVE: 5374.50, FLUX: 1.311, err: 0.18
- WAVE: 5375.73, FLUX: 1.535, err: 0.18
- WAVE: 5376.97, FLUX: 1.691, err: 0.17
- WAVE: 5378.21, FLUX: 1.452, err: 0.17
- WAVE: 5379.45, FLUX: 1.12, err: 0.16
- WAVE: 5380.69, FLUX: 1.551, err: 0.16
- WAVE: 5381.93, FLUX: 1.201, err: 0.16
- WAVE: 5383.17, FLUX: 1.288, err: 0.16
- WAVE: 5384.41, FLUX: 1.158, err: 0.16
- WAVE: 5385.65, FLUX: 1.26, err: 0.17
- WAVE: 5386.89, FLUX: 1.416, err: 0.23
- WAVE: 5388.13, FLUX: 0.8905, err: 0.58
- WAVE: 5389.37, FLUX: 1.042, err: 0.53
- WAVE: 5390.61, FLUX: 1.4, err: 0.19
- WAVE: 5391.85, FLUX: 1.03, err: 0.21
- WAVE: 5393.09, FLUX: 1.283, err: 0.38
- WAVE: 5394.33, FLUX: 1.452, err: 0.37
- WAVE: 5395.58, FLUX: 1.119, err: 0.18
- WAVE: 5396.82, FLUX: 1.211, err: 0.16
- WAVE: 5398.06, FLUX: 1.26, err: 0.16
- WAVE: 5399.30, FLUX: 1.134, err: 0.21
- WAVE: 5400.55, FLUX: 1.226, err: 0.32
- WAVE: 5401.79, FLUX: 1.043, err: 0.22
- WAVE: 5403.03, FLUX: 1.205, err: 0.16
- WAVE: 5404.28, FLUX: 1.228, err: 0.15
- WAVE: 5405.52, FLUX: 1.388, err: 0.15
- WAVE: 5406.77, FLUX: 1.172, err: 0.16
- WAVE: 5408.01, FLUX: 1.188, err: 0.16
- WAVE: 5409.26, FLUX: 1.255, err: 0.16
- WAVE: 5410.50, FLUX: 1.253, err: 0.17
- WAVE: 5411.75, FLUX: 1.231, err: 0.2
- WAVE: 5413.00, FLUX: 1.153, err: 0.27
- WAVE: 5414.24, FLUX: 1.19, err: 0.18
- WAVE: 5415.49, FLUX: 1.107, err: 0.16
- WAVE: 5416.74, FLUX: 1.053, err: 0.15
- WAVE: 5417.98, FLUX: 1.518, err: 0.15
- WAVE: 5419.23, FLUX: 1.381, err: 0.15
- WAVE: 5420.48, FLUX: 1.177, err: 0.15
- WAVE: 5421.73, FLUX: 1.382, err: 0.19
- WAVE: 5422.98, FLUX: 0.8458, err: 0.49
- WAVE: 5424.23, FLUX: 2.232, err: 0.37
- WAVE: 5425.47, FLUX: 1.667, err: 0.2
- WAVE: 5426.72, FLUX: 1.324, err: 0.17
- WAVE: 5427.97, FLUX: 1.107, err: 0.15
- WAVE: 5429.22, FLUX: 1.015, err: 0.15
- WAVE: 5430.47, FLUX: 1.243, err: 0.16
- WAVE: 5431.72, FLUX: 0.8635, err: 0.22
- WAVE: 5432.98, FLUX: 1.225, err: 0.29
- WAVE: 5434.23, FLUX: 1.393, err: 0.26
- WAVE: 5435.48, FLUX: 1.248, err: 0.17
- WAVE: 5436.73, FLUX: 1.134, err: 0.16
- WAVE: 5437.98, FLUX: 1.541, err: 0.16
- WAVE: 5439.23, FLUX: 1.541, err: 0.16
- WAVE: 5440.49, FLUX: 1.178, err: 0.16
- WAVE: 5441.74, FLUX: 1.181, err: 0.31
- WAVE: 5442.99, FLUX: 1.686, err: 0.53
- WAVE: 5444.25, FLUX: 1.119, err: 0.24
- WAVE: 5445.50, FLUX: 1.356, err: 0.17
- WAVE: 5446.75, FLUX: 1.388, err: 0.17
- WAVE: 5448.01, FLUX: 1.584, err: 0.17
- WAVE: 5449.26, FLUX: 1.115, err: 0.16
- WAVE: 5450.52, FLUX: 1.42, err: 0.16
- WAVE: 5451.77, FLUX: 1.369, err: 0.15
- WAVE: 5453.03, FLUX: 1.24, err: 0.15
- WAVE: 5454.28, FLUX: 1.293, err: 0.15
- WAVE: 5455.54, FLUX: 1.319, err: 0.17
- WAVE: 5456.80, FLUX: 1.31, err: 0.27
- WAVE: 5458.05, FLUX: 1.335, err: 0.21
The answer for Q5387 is 2.8 Angstrom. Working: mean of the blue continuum 1.34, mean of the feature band 1.26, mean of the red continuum 1.32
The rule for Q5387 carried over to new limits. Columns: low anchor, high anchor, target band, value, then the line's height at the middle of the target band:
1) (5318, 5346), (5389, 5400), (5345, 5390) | -2.7 Angstrom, 1.26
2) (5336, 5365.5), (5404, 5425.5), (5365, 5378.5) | 0.5 Angstrom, 1.34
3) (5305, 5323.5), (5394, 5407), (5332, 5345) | 0.4 Angstrom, 1.31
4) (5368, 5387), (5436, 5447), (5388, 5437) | 3.5 Angstrom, 1.33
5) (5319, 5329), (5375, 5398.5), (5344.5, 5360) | -1.0 Angstrom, 1.34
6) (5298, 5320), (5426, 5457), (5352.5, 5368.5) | -0.6 Angstrom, 1.34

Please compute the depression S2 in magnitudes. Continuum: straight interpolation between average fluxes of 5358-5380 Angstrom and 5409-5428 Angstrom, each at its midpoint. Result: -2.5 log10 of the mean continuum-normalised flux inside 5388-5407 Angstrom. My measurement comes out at 0.109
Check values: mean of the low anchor 1.35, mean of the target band 1.2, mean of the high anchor 1.31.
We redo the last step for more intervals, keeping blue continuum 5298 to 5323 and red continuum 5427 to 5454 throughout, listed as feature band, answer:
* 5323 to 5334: 0.05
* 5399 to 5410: 0.09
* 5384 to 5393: 0.13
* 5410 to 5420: 0.06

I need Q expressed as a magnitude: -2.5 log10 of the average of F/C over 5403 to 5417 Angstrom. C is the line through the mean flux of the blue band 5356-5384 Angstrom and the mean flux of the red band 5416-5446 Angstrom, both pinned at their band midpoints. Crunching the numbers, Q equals 0.107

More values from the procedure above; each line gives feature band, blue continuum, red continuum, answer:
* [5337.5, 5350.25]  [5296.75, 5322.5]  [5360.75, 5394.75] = 0.01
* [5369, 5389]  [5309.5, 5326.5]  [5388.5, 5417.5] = -0.06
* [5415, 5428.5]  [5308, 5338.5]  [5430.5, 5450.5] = -0.04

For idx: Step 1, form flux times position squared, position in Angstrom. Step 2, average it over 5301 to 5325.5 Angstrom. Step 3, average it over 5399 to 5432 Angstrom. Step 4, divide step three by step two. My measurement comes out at 0.96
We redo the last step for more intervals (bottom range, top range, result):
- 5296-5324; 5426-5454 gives 0.98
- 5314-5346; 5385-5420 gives 0.97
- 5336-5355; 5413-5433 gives 1.01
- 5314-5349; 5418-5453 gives 1.05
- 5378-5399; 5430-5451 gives 1.08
